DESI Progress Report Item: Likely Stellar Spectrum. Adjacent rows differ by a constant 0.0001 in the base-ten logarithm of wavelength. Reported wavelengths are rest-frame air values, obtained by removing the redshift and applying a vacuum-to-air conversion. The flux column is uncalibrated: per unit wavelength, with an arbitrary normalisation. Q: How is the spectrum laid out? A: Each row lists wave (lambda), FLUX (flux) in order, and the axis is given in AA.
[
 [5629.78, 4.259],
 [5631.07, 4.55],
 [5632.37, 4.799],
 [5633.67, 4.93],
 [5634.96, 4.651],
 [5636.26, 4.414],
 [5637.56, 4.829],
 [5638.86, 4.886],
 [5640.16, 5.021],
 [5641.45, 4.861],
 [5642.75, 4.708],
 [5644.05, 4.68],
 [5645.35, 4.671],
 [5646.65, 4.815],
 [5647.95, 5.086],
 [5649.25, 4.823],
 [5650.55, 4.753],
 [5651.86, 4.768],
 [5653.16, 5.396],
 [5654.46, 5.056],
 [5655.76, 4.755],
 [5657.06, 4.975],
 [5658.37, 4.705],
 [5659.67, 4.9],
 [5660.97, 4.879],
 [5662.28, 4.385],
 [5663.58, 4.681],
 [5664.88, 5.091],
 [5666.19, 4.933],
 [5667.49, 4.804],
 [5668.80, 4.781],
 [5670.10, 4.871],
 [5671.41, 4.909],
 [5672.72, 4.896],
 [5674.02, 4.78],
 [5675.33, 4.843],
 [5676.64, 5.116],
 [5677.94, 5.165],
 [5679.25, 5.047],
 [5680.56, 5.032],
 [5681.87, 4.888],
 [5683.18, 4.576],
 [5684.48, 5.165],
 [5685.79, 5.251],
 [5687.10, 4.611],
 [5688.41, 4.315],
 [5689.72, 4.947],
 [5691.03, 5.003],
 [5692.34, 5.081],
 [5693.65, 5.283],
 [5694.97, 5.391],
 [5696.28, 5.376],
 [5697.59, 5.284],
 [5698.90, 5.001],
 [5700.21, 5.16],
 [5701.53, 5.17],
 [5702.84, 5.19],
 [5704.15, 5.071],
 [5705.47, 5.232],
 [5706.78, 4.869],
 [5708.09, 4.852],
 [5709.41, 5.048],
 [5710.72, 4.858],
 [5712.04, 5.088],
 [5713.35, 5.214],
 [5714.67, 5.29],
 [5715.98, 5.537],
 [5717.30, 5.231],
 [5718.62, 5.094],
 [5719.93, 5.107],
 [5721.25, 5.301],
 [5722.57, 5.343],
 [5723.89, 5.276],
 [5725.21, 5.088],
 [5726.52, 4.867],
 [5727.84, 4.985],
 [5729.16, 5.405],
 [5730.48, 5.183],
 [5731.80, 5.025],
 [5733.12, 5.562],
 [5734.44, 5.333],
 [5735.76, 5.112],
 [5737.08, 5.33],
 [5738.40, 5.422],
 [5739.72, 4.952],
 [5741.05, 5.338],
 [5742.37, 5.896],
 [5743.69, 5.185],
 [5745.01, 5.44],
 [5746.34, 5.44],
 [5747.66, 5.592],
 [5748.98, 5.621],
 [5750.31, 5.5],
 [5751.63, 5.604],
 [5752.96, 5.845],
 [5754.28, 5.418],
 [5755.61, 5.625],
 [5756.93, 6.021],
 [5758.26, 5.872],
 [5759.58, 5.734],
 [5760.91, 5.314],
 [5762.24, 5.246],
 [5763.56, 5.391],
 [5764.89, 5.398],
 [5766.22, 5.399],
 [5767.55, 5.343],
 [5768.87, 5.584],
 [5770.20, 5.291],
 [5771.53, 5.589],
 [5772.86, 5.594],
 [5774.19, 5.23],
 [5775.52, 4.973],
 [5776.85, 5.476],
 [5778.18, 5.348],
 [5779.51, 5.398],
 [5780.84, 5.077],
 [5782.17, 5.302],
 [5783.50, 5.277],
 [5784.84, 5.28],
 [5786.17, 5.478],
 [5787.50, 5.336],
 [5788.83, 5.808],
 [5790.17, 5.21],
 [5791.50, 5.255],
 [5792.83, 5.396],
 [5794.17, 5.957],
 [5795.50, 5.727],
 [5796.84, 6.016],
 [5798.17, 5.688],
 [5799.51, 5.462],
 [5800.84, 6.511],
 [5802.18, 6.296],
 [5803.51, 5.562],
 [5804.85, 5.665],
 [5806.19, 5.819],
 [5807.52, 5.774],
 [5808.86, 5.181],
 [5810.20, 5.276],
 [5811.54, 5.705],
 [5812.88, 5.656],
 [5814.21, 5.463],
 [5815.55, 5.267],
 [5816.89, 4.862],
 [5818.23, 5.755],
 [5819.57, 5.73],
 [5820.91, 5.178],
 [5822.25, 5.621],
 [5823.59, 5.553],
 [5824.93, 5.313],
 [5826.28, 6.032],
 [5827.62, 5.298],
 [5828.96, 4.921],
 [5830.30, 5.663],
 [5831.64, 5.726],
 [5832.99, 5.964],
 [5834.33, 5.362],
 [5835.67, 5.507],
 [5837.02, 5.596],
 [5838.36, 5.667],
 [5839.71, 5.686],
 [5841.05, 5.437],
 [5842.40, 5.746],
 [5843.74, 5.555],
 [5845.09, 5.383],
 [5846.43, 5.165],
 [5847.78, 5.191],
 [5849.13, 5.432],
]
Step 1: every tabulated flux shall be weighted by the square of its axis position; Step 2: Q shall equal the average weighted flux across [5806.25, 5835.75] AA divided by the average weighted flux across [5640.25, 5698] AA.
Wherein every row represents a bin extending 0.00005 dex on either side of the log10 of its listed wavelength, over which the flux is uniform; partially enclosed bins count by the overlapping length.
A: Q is 1.18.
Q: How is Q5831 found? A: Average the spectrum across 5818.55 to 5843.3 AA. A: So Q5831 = 5.56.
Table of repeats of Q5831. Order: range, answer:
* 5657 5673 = 4.82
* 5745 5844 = 5.53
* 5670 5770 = 5.22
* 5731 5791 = 5.43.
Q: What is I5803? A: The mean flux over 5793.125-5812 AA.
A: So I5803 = 5.75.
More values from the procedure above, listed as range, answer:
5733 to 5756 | 5.45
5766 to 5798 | 5.44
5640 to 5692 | 4.87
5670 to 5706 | 5.02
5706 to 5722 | 5.13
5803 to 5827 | 5.52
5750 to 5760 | 5.71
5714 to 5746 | 5.26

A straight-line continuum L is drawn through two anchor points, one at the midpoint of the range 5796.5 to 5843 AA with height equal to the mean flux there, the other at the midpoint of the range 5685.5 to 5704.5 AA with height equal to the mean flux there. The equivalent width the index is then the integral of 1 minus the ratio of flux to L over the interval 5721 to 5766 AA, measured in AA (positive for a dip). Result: -1.1 AA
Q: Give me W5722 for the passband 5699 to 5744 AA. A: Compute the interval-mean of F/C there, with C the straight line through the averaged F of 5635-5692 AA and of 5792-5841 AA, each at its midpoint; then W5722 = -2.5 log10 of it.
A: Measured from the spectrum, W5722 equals -0.01 mag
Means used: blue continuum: 4.86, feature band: 5.19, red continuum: 5.6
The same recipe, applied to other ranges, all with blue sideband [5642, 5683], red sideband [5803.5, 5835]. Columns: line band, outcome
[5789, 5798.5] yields -0.040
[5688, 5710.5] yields -0.012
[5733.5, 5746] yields -0.031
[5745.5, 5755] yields -0.068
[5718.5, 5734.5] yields -0.013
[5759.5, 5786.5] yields -0.007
